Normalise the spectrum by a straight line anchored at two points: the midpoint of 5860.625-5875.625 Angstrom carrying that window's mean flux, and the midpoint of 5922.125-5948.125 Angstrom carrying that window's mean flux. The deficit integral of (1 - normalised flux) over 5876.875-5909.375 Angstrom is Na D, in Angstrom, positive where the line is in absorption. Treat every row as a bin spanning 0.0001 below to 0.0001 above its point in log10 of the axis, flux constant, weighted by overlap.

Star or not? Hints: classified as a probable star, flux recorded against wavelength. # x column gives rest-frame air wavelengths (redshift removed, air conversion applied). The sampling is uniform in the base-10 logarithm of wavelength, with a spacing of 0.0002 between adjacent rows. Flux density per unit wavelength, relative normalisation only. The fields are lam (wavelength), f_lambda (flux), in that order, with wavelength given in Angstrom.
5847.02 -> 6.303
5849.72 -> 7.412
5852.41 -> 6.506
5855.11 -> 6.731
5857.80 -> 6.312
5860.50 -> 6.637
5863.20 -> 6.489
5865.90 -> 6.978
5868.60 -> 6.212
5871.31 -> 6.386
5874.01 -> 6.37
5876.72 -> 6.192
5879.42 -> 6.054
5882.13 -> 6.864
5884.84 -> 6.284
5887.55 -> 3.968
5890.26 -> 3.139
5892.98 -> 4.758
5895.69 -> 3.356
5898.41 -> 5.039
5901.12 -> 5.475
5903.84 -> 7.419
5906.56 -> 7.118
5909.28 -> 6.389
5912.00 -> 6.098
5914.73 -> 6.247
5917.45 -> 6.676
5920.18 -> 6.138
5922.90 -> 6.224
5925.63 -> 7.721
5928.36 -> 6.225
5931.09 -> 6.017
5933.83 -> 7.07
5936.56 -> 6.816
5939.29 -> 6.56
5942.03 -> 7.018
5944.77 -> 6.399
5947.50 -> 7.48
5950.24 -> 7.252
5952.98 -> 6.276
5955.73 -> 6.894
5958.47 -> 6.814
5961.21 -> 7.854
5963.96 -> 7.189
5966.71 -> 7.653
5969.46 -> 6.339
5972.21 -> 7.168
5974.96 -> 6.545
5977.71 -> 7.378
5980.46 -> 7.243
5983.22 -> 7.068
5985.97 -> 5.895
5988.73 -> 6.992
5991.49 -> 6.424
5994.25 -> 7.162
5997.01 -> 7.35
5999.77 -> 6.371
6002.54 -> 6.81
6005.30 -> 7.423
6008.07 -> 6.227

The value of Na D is 5.5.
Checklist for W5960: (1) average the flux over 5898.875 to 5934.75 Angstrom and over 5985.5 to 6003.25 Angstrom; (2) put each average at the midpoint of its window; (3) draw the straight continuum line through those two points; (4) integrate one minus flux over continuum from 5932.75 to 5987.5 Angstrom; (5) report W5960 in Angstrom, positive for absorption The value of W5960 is -2.6 Angstrom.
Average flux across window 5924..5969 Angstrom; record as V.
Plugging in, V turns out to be 6.93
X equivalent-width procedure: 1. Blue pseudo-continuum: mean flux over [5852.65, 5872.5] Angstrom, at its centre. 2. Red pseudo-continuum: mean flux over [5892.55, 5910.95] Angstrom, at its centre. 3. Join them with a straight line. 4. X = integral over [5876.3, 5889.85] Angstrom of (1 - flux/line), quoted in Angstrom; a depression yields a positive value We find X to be 1.0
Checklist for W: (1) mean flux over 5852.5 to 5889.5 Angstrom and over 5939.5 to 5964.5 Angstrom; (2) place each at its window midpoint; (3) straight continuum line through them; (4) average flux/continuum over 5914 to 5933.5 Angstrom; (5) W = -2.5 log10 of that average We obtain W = 0.04 mag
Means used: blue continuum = 6.23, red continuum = 6.99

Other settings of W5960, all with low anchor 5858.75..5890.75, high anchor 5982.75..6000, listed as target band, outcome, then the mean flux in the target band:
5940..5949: -0.6 Angstrom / 6.94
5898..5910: -0.3 Angstrom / 6.38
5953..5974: -1.5 Angstrom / 7.06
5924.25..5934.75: -0.6 Angstrom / 6.74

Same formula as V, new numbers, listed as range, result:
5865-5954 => 6.19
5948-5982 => 7.06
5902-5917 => 6.62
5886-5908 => 5.05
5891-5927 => 6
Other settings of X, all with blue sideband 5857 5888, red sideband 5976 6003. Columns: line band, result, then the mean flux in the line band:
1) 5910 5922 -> 0.39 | 6.29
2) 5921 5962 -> -1.15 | 6.82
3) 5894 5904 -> 2.14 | 5.06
